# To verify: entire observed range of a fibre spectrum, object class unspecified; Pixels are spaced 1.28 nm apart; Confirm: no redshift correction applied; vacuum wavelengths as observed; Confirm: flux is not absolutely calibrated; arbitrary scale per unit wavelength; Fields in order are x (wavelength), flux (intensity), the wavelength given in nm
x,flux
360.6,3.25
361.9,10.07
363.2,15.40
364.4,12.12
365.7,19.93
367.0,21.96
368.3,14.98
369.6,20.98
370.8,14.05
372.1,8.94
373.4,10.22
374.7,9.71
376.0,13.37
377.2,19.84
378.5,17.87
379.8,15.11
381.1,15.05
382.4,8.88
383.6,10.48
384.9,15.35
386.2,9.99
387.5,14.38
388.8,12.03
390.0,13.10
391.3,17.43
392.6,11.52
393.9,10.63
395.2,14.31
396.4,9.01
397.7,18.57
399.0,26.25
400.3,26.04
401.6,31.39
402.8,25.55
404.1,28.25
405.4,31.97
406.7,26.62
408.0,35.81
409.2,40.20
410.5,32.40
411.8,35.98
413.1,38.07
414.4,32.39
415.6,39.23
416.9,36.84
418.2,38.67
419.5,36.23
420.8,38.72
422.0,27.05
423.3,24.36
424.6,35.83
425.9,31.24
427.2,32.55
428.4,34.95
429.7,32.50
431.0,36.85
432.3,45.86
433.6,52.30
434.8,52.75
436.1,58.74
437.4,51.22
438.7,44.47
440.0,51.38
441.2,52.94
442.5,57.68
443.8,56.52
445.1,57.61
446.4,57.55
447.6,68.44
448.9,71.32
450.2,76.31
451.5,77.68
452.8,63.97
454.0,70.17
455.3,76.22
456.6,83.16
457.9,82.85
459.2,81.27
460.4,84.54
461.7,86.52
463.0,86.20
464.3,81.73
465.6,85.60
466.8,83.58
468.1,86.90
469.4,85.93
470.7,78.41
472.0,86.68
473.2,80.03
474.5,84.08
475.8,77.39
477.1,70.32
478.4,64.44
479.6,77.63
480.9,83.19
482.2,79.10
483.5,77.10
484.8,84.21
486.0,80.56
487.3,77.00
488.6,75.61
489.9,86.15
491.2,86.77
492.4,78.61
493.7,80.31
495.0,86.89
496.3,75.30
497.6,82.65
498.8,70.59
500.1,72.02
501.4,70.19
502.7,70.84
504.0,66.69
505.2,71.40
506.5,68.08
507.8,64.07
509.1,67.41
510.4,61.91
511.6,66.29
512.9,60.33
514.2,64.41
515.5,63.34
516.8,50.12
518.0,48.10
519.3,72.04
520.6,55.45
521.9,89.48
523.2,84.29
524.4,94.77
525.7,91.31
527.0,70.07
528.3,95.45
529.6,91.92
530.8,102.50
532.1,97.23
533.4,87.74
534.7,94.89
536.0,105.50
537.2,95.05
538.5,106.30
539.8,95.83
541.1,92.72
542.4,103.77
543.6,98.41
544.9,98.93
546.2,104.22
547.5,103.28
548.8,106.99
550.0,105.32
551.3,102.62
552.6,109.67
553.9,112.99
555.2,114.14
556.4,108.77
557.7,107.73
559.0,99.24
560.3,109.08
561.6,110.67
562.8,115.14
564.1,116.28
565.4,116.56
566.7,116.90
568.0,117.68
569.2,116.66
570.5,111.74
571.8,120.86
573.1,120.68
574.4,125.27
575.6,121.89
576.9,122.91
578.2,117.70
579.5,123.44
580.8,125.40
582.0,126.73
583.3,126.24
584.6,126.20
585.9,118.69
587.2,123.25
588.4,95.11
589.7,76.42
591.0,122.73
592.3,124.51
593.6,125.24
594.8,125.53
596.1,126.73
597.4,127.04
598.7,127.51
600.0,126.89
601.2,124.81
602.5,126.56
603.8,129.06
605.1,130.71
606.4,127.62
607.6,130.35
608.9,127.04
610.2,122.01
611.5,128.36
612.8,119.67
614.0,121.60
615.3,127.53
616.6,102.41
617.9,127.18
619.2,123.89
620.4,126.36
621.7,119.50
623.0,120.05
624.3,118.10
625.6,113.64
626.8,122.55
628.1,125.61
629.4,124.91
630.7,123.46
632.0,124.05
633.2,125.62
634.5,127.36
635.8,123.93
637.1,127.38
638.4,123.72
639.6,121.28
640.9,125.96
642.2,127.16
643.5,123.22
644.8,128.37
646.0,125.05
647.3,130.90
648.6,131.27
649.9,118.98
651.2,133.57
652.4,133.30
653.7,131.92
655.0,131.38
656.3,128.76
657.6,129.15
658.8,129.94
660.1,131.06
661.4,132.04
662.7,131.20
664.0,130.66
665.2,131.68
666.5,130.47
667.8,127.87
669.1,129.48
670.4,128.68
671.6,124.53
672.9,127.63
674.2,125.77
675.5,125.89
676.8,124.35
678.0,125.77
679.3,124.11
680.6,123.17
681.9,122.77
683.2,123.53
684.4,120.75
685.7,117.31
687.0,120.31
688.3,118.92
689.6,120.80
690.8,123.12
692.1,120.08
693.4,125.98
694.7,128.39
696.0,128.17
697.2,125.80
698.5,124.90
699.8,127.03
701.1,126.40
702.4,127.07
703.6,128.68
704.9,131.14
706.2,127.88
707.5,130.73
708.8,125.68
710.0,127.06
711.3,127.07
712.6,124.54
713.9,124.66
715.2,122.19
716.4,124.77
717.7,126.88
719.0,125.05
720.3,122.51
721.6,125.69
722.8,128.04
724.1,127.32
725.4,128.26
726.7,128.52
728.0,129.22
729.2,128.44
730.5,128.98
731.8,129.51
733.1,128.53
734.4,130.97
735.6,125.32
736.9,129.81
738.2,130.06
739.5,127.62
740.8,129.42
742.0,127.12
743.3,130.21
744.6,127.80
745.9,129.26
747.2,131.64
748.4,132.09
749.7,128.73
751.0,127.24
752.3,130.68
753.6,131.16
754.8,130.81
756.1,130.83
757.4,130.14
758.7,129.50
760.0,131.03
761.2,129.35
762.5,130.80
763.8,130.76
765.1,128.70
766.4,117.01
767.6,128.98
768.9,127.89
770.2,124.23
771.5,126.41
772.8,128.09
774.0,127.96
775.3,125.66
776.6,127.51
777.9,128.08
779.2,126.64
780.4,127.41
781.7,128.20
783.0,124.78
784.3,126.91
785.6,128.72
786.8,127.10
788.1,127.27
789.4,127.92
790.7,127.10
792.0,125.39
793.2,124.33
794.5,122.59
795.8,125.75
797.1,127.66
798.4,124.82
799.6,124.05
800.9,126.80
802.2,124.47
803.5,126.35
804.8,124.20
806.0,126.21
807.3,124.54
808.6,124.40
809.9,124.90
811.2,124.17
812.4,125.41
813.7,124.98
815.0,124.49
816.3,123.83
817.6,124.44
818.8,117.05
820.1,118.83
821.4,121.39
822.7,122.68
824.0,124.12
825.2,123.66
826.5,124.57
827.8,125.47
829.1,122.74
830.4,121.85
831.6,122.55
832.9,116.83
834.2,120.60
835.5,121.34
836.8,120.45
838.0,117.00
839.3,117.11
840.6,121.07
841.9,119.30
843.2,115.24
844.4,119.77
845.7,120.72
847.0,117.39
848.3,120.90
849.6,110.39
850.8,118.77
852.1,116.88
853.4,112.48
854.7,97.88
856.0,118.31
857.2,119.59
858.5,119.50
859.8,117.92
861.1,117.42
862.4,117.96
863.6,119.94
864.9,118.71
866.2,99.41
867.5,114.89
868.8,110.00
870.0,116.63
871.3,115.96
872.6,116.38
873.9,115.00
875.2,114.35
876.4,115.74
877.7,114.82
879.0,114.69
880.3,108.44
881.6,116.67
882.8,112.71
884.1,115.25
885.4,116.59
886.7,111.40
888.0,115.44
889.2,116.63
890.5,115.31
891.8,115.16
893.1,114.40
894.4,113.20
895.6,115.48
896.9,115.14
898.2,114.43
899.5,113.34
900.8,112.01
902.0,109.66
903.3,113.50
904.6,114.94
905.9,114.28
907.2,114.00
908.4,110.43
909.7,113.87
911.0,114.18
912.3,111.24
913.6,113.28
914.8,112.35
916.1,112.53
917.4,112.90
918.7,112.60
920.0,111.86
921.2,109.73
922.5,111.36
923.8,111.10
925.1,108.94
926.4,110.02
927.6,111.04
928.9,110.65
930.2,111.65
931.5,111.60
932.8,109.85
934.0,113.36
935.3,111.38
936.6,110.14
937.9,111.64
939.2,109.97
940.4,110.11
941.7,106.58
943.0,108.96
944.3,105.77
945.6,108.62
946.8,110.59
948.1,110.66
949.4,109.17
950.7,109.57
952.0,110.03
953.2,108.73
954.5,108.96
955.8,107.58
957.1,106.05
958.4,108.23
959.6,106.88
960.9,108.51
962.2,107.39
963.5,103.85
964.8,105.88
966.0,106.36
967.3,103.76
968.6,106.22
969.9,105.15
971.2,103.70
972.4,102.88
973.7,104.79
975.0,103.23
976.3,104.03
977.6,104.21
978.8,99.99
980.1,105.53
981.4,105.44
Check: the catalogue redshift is 0.000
